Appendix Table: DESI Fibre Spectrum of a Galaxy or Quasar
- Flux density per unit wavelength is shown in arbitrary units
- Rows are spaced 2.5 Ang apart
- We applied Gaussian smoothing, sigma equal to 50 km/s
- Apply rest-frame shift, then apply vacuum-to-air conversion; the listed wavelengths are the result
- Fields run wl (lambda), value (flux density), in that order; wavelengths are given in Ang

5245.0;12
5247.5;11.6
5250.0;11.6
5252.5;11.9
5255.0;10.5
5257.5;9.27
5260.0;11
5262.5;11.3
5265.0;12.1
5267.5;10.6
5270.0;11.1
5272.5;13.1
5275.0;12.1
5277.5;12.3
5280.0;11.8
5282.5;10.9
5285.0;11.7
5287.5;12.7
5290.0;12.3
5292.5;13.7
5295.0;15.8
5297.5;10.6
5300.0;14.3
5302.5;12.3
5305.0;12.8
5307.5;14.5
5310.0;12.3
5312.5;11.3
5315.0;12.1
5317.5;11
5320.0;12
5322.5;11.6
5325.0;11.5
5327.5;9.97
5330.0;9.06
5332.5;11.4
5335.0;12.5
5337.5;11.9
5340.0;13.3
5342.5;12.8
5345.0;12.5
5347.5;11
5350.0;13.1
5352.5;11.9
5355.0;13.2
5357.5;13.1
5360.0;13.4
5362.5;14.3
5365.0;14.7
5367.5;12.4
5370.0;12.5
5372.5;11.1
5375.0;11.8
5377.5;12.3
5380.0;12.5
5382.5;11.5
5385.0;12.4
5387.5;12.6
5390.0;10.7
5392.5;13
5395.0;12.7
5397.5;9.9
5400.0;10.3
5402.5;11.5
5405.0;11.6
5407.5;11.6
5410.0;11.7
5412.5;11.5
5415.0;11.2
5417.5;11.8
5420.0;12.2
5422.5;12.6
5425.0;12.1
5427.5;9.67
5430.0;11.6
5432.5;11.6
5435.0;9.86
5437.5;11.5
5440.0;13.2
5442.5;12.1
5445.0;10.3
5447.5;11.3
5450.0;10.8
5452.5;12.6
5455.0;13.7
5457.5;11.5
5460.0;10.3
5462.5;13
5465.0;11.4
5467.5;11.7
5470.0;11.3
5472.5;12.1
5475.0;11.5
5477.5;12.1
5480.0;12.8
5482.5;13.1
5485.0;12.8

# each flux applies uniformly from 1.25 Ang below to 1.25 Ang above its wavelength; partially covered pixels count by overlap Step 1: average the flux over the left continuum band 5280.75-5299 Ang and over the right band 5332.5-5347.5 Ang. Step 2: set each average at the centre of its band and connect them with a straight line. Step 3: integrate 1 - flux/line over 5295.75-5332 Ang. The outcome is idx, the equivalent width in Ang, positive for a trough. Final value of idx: 1.7 Ang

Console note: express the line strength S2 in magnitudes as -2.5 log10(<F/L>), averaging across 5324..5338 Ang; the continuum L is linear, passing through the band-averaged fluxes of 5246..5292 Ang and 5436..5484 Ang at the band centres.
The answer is 0.07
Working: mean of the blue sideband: 11.6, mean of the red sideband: 11.9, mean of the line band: 11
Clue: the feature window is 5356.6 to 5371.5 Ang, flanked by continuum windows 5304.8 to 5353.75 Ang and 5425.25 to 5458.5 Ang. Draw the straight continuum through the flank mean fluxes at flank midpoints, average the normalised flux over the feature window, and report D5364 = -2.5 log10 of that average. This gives -0.14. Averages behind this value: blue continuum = 11.9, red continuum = 11.5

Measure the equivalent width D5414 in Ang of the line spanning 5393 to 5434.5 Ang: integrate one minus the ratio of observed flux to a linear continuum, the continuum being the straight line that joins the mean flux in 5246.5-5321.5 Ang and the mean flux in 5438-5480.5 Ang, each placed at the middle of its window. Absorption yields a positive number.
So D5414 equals 1.5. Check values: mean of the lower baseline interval 12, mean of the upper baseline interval 11.8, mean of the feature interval 11.5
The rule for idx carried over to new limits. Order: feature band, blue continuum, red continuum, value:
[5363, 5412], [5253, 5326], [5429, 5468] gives -0.7 Ang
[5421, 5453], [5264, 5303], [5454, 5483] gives 1.6 Ang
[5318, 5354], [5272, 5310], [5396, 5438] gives 1.3 Ang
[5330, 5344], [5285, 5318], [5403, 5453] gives 0.4 Ang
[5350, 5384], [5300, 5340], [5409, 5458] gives -2.6 Ang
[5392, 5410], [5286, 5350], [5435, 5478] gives 0.7 Ang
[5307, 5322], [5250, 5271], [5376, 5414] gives -1.0 Ang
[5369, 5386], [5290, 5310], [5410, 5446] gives 0.3 Ang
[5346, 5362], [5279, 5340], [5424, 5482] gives -1.0 Ang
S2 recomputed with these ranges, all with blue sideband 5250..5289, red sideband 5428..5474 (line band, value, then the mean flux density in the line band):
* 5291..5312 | -0.15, 13.2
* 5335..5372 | -0.11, 12.8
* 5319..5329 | 0.03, 11.2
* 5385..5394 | -0.05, 12.2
